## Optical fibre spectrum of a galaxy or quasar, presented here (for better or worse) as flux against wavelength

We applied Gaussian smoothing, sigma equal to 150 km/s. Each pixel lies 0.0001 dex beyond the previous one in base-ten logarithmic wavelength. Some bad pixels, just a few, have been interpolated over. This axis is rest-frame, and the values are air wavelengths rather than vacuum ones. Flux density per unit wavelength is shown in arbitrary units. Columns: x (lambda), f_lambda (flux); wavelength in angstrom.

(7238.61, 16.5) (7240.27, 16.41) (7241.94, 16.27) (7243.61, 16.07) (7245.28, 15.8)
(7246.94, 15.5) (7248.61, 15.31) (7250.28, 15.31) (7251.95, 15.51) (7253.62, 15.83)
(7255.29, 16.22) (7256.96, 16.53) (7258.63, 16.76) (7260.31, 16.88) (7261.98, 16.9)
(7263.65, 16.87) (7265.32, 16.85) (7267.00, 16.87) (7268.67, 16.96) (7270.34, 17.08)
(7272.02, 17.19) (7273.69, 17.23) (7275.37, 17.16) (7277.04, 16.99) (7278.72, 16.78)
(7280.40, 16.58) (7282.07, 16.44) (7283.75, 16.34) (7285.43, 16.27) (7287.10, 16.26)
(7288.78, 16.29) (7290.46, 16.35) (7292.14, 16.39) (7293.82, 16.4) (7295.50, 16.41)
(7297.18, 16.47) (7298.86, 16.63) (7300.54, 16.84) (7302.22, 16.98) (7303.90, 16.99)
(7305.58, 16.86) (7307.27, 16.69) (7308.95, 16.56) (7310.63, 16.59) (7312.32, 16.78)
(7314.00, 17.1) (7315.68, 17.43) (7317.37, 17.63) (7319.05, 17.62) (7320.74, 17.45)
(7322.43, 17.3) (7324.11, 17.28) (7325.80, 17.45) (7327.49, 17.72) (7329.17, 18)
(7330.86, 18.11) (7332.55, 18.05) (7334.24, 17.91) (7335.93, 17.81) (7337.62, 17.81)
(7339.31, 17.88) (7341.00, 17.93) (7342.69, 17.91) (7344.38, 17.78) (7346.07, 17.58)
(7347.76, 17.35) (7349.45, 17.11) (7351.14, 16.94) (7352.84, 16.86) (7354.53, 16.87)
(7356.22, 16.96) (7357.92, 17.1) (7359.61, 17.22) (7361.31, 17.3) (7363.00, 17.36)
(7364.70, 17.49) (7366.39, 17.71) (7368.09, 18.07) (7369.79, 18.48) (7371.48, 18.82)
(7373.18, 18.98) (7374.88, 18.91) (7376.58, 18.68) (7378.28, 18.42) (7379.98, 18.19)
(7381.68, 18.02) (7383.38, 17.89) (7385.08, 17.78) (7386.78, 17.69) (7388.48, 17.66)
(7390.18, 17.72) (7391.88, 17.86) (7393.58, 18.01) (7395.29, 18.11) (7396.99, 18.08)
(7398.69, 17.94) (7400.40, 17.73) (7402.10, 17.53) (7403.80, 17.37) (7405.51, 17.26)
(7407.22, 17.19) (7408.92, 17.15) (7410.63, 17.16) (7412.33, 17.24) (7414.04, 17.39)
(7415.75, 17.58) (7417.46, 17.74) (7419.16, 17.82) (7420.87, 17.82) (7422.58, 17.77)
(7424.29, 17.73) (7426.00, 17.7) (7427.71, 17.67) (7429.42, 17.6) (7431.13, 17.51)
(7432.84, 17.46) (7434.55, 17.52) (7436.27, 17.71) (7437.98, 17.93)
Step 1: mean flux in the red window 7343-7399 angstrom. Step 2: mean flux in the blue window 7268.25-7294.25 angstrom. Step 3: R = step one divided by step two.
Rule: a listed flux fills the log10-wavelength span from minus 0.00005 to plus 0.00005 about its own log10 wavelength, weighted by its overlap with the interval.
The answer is 1.07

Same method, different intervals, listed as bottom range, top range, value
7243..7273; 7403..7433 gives 1.07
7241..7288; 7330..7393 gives 1.08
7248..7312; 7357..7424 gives 1.07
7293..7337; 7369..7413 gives 1.04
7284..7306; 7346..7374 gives 1.06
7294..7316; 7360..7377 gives 1.08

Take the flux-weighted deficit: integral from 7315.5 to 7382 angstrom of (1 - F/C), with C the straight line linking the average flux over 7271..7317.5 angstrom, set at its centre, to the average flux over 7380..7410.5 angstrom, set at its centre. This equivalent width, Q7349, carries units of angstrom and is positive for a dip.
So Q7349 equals -1.9 angstrom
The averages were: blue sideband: 16.7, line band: 17.7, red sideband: 17.7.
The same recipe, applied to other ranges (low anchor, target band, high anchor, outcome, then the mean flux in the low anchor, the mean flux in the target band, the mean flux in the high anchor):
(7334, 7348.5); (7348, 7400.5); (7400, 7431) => -0.41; 17.8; 17.8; 17.5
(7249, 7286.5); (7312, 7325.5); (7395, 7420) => -0.32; 16.6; 17.4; 17.5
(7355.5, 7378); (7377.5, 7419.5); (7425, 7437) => 0.17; 17.9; 17.7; 17.6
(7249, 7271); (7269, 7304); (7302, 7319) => 0.17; 16.5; 16.7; 17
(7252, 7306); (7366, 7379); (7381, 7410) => -0.78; 16.7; 18.5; 17.7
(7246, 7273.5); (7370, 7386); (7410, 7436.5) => -1.06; 16.4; 18.4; 17.6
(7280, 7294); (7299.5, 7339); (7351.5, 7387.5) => -0.95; 16.4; 17.3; 17.8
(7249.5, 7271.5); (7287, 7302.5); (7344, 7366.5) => 0.26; 16.5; 16.5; 17.2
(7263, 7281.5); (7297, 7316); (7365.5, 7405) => 0.51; 17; 16.8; 18.1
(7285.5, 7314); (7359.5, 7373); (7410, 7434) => -0.59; 16.6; 17.9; 17.6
